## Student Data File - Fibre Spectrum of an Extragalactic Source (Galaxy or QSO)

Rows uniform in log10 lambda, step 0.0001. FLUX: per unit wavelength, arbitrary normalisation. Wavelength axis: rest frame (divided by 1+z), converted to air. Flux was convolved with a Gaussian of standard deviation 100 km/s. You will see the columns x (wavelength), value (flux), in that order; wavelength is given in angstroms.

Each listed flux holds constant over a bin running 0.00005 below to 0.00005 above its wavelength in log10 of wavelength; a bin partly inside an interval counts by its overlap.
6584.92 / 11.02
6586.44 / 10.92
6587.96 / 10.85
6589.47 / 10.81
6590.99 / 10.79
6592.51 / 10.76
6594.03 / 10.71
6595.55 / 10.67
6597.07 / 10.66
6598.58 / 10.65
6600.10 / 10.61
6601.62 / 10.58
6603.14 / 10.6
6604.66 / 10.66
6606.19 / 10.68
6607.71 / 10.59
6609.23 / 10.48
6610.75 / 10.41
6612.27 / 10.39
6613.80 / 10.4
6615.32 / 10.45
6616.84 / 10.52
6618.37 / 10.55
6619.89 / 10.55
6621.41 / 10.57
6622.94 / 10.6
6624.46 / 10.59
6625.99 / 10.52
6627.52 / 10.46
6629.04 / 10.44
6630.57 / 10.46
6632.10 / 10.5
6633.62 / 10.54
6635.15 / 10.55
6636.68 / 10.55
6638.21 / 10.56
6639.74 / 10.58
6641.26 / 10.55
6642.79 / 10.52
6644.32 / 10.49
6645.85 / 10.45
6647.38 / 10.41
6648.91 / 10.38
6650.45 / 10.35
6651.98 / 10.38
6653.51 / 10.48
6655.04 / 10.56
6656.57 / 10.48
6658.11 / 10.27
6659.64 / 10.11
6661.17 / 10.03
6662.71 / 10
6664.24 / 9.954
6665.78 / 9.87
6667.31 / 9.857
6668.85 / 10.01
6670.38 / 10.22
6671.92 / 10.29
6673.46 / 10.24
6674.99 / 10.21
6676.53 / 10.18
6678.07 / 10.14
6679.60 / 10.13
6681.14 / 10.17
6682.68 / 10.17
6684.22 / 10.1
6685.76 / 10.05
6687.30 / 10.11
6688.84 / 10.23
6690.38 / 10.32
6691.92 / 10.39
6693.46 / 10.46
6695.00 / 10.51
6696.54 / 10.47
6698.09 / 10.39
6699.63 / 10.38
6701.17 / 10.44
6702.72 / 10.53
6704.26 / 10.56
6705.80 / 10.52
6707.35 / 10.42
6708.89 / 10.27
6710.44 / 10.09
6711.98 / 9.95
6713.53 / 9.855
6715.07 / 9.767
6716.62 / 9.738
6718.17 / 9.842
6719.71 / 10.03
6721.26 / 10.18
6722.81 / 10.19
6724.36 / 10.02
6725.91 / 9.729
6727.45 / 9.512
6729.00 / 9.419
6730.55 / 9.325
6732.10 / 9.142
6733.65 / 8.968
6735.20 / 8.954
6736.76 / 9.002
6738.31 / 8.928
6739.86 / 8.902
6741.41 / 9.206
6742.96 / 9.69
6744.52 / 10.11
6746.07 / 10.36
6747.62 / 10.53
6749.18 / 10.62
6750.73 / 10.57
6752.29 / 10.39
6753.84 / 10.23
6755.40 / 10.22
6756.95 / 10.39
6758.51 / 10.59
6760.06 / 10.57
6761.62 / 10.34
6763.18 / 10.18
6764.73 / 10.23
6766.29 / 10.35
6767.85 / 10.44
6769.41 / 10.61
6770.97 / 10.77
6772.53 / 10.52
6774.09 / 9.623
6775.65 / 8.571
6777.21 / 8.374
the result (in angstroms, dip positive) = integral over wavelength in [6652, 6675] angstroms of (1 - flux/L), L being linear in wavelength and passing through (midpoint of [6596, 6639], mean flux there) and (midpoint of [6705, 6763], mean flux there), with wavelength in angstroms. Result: 0.26 angstroms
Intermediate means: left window 10.5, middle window 10.2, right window 9.91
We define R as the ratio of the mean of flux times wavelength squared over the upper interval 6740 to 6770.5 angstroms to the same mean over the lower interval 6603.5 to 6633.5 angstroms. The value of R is 1.02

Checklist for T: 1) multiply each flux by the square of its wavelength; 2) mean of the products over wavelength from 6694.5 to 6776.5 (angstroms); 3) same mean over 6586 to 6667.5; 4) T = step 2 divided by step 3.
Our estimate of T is 0.99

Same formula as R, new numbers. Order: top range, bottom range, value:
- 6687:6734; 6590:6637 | 0.98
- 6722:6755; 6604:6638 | 0.96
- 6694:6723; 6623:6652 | 0.99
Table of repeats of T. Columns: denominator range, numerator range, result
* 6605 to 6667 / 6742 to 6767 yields 1.03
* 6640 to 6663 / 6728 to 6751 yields 0.95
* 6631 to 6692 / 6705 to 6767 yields 0.99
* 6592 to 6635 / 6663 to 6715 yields 0.99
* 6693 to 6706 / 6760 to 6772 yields 1.02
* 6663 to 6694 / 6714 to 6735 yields 0.97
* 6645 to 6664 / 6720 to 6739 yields 0.94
